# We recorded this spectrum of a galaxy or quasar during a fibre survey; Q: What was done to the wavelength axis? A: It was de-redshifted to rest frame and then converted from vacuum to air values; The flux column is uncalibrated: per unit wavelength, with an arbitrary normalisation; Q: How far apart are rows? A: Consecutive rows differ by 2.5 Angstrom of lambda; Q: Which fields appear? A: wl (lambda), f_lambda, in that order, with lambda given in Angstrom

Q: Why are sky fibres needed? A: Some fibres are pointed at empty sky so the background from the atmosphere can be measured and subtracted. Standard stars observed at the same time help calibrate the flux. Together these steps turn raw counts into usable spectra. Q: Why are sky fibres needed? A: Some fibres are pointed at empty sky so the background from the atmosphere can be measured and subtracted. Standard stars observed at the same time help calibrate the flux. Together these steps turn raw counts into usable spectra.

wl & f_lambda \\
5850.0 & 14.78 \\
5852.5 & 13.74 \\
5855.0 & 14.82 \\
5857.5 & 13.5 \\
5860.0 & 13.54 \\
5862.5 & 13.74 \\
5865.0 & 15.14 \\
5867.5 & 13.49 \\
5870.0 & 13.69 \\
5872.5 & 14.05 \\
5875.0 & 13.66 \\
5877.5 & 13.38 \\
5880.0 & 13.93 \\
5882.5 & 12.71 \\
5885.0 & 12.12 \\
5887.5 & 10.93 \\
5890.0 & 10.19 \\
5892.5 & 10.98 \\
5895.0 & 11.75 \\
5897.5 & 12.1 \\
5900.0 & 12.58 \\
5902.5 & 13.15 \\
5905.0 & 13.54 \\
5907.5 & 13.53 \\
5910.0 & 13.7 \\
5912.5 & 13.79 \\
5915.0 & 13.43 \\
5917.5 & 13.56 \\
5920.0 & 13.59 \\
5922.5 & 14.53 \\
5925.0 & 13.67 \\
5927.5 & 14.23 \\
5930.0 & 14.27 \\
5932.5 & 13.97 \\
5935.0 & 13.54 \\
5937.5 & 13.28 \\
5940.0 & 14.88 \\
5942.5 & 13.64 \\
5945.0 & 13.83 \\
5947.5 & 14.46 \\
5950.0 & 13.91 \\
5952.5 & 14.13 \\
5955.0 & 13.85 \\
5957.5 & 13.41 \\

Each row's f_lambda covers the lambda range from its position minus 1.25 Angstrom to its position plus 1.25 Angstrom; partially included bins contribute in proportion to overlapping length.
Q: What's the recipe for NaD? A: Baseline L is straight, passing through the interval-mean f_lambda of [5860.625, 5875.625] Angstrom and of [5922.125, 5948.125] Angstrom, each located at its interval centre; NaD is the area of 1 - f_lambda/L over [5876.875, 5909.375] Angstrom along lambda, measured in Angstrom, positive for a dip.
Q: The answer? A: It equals 3.7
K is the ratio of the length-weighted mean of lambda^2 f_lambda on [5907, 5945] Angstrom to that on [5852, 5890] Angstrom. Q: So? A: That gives 1.05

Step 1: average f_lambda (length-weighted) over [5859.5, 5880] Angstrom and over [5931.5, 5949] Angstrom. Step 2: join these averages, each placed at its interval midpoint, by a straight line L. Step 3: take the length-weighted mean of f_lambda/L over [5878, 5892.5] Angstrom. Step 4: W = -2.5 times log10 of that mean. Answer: 0.16 mag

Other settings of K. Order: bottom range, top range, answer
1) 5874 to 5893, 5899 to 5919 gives 1.10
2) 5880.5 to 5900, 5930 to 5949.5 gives 1.21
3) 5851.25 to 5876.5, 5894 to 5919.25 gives 0.96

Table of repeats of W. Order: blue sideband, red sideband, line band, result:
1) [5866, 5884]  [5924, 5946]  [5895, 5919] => 0.046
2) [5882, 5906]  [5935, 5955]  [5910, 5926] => -0.069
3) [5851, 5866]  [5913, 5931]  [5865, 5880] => 0.018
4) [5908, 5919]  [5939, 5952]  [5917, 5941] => -0.007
